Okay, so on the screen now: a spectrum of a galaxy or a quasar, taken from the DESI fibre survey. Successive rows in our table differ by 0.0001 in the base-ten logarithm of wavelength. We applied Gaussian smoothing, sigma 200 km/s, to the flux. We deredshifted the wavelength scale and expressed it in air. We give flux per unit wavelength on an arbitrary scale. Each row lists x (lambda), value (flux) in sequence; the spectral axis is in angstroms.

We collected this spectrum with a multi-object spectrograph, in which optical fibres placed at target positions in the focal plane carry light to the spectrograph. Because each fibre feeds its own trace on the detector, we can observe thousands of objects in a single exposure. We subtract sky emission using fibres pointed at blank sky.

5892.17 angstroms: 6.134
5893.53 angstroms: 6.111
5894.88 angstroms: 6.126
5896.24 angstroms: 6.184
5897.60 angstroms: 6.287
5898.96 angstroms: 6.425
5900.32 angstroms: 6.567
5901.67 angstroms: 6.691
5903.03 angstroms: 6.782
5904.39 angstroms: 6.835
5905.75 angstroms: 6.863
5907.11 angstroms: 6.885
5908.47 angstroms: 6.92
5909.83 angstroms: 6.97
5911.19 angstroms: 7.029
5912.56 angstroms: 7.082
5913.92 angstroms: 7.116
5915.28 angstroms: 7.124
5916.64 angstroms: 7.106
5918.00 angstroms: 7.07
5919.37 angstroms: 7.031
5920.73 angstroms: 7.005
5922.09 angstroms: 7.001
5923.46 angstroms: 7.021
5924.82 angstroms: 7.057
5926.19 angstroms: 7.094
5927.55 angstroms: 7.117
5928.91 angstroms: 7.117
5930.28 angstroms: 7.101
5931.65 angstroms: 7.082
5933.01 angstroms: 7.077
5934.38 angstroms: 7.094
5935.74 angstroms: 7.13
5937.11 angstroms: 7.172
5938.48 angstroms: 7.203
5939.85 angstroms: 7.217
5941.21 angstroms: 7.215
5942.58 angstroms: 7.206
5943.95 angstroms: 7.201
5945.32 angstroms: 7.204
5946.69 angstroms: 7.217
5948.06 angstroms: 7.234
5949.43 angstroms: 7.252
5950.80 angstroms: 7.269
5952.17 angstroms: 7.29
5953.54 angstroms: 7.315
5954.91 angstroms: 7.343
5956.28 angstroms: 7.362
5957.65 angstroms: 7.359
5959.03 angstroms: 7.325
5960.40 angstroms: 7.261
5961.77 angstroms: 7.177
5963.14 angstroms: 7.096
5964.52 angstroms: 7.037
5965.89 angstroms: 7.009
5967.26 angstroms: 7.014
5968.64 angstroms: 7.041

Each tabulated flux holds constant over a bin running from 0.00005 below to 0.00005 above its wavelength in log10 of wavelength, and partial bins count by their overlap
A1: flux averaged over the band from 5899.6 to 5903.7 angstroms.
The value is 6.69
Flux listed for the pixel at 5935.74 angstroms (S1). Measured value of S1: 7.13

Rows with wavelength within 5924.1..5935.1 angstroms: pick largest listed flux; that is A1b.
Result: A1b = 7.117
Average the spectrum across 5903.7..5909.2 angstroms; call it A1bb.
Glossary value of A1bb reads 6.88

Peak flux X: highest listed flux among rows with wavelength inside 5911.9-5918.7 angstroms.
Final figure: 7.124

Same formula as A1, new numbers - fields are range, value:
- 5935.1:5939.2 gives 7.15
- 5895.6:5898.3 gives 6.23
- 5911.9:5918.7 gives 7.1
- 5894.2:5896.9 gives 6.17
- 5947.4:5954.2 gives 7.27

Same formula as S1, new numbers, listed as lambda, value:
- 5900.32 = 6.567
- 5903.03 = 6.782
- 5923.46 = 7.021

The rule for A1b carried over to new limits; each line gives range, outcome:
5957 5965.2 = 7.359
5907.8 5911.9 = 7.029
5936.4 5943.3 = 7.217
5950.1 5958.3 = 7.362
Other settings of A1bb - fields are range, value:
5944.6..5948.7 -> 7.21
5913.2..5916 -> 7.13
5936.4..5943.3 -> 7.2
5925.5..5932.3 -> 7.1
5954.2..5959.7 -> 7.34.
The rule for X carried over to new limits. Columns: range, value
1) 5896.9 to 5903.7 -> 6.782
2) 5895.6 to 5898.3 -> 6.287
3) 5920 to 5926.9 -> 7.094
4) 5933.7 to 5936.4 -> 7.13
